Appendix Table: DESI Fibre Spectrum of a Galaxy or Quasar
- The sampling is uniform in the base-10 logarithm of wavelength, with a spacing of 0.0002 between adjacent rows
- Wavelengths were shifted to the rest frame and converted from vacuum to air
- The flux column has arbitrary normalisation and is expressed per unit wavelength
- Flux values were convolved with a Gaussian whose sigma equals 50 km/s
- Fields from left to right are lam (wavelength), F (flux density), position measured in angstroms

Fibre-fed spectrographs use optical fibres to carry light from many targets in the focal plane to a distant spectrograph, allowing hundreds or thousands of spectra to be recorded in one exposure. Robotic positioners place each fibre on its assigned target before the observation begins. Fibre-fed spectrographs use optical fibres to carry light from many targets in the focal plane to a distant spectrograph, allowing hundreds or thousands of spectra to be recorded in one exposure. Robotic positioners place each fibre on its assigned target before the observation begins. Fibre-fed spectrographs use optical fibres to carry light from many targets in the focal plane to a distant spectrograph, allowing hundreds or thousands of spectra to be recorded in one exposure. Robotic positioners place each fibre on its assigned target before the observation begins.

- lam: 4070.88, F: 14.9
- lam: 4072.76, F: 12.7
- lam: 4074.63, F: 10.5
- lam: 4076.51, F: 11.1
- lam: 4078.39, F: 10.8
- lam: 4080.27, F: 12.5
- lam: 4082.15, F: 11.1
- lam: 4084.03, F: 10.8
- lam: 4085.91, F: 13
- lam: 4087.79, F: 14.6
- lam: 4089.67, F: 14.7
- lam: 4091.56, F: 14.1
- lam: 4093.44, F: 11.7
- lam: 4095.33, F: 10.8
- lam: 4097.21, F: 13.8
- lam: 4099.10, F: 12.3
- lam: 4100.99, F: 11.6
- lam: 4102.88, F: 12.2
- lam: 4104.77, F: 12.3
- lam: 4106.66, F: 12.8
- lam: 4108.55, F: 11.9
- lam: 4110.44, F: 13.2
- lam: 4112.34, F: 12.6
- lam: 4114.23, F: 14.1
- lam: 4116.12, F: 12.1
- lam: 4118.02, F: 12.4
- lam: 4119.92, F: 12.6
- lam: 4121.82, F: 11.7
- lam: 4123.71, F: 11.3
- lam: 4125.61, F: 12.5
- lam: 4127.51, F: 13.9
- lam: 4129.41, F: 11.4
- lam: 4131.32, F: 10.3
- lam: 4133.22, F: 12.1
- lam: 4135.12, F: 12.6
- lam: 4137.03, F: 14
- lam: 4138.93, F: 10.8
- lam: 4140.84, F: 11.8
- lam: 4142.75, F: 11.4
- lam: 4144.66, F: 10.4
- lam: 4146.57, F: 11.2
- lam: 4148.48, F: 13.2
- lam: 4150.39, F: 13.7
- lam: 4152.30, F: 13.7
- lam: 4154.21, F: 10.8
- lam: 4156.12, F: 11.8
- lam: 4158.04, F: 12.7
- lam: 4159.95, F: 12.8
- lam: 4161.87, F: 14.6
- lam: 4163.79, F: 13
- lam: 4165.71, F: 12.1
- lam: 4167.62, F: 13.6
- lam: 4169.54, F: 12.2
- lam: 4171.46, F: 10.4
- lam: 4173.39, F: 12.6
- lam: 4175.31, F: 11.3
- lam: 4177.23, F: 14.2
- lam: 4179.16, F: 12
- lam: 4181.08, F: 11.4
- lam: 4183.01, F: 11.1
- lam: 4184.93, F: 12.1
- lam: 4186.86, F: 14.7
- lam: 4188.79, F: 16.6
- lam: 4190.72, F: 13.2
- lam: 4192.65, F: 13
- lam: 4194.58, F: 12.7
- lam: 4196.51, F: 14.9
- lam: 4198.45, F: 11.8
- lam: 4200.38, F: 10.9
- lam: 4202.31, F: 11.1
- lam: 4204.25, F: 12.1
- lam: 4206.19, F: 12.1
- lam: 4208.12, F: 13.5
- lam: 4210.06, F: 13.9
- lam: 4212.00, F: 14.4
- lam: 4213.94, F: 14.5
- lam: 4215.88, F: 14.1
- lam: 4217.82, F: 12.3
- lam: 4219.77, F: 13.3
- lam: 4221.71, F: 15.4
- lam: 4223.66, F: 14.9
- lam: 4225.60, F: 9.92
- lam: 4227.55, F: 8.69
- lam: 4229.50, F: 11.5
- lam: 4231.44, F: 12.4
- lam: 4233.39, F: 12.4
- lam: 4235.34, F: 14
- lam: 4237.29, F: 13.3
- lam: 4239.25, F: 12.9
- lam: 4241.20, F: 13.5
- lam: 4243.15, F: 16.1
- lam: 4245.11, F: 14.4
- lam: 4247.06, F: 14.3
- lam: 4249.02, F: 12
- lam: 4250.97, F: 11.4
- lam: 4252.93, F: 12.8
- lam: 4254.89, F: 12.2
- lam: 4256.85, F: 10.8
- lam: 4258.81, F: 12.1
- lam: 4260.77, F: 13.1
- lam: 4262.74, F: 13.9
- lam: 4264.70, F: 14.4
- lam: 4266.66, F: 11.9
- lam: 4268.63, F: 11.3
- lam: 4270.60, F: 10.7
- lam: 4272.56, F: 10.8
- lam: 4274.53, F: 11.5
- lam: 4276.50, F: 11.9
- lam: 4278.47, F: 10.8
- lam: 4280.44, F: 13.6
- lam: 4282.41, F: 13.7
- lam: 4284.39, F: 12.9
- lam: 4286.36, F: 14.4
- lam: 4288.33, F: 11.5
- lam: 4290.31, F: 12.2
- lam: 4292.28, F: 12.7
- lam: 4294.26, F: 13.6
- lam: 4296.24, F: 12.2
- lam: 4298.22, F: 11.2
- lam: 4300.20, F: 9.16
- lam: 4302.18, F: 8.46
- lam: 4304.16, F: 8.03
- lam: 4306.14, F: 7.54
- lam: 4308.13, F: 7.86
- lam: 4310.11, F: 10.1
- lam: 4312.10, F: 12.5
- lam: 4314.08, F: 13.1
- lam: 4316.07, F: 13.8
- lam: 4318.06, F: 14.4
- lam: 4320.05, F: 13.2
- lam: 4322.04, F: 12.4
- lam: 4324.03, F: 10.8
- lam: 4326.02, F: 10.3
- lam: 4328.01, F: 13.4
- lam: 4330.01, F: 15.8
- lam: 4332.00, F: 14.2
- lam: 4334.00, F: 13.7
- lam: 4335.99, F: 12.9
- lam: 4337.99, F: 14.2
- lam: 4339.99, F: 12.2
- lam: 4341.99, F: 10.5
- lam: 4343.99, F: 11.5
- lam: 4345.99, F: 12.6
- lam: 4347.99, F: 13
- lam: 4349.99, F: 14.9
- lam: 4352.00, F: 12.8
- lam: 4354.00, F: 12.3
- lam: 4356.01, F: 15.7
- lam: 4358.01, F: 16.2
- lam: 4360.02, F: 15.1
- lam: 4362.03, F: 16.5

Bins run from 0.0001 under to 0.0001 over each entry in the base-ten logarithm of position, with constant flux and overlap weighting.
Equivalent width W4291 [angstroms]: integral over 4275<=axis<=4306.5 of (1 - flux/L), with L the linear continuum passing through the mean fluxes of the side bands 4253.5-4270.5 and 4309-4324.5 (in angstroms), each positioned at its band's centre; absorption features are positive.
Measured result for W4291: 2.3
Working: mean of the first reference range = 12.4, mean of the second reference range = 12.6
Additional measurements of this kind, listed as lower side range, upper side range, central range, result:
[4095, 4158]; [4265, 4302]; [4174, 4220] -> -3.2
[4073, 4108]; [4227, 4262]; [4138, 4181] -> 0.7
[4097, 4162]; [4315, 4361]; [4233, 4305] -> 3.5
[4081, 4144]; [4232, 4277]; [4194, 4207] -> 0.4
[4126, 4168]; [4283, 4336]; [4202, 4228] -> -1.8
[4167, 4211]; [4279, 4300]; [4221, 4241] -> 0.2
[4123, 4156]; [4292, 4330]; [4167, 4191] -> -1.6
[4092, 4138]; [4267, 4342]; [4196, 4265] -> -4.5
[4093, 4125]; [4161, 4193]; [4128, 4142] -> 0.7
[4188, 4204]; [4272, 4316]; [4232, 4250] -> -2.0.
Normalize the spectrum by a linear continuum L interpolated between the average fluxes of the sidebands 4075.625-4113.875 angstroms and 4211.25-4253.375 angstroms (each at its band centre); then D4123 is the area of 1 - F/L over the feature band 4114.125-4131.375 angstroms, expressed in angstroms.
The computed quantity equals 0.45 angstroms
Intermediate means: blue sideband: 12.4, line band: 12.2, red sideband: 13.1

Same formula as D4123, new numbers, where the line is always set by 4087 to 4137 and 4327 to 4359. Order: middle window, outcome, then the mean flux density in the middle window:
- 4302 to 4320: 3.3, 10.9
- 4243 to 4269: 0.6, 12.8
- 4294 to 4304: 2.1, 10.5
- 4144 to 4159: 0.6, 12.2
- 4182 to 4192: -0.5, 13.5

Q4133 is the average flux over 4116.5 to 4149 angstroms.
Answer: 12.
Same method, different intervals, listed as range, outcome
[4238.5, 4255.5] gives 13.3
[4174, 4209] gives 12.7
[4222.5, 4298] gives 12.5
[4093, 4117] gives 12.4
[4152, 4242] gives 12.8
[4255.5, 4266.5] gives 12.8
